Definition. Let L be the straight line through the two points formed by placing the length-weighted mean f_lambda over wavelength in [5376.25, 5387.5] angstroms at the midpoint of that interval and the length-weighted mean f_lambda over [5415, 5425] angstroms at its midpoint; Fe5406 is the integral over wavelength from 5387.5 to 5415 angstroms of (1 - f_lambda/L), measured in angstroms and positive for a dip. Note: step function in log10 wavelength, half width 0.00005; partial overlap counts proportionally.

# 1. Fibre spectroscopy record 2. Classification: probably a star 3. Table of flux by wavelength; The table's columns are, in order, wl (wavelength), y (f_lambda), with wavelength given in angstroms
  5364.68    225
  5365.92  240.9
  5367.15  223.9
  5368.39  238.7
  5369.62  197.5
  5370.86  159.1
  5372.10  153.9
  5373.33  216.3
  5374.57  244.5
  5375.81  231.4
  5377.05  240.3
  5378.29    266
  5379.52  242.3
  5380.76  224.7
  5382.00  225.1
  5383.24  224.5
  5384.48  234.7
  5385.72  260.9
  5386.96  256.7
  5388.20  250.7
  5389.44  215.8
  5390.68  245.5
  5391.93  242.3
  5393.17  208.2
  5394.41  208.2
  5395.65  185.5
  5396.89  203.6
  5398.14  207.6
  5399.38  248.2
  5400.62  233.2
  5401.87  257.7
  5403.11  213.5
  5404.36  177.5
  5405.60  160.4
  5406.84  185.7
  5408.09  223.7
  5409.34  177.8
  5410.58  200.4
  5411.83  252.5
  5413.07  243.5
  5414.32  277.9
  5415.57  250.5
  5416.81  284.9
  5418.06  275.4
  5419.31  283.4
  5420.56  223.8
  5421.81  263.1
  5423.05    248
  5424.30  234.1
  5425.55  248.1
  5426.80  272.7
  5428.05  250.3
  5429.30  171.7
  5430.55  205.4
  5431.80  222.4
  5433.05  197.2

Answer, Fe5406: 3.4 angstroms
